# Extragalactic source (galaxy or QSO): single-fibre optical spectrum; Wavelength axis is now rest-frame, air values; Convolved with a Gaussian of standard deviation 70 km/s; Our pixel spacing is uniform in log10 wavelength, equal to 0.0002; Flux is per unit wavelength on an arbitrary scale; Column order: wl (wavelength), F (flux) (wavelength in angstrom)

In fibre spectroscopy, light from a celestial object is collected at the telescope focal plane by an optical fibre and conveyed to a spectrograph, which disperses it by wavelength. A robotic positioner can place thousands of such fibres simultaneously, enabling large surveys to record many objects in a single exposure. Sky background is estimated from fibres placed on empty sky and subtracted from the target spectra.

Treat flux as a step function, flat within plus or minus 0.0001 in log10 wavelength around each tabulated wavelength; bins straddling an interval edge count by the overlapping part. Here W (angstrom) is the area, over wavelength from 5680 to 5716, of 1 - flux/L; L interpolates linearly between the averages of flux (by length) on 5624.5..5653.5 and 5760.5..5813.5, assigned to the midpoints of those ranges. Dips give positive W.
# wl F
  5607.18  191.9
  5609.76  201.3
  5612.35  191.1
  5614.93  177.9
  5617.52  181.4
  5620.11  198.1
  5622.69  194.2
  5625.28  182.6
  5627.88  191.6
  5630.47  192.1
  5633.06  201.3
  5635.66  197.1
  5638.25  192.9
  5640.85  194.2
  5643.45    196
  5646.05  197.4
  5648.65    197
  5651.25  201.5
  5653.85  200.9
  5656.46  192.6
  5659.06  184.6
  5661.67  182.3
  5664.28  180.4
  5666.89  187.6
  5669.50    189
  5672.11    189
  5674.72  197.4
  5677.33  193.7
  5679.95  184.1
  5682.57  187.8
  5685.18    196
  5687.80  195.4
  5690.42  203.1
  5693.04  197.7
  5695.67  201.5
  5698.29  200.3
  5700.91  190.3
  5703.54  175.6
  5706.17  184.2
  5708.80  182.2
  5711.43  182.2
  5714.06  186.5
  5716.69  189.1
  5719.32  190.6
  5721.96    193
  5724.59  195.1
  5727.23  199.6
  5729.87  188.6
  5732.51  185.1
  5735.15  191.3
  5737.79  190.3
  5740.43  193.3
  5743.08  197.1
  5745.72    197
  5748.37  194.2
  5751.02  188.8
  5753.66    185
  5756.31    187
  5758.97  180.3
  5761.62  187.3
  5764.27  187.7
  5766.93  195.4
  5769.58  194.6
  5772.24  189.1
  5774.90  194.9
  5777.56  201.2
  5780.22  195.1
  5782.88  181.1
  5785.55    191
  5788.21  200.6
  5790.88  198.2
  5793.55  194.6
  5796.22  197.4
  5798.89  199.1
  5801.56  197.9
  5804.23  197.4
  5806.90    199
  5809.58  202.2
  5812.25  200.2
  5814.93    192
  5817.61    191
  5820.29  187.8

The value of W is 0.8 angstrom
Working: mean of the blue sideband 195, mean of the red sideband 195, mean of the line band 191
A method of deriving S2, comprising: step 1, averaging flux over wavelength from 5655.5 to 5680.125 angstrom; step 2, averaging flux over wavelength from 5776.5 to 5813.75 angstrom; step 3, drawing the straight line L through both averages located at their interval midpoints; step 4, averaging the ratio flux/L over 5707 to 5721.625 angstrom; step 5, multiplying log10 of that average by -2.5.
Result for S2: 0.03 mag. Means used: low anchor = 188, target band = 187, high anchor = 197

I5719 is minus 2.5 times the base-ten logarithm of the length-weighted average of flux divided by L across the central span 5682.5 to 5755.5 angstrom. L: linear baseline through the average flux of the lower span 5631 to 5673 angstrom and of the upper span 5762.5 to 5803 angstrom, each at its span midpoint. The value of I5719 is 0.01 mag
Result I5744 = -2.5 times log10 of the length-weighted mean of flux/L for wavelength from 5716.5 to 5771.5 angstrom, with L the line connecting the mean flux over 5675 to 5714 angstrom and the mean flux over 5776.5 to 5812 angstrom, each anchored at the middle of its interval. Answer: 0.02 mag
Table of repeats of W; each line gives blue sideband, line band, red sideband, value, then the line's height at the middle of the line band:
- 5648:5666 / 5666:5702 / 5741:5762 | -0.6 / 191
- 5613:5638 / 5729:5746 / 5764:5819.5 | 0.2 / 194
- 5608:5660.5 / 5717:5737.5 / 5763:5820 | 0.3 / 194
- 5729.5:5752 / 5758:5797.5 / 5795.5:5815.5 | 0.6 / 196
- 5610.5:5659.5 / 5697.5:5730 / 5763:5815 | 0.9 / 194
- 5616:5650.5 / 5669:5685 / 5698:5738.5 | 0.0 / 191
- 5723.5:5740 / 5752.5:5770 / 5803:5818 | 0.5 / 194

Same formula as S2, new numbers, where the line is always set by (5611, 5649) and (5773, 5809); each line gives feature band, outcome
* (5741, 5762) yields 0.03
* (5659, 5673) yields 0.04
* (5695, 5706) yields 0.02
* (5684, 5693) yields -0.03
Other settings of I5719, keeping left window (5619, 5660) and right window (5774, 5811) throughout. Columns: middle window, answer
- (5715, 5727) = 0.018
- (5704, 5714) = 0.074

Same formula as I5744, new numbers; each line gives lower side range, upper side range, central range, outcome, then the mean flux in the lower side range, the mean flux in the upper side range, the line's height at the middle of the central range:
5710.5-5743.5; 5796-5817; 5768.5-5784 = 0.014 mag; 191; 198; 195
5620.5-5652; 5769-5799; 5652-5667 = 0.035 mag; 195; 195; 195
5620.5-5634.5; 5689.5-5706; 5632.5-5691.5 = 0.002 mag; 193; 194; 193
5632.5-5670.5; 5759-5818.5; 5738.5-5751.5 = -0.001 mag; 193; 195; 194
